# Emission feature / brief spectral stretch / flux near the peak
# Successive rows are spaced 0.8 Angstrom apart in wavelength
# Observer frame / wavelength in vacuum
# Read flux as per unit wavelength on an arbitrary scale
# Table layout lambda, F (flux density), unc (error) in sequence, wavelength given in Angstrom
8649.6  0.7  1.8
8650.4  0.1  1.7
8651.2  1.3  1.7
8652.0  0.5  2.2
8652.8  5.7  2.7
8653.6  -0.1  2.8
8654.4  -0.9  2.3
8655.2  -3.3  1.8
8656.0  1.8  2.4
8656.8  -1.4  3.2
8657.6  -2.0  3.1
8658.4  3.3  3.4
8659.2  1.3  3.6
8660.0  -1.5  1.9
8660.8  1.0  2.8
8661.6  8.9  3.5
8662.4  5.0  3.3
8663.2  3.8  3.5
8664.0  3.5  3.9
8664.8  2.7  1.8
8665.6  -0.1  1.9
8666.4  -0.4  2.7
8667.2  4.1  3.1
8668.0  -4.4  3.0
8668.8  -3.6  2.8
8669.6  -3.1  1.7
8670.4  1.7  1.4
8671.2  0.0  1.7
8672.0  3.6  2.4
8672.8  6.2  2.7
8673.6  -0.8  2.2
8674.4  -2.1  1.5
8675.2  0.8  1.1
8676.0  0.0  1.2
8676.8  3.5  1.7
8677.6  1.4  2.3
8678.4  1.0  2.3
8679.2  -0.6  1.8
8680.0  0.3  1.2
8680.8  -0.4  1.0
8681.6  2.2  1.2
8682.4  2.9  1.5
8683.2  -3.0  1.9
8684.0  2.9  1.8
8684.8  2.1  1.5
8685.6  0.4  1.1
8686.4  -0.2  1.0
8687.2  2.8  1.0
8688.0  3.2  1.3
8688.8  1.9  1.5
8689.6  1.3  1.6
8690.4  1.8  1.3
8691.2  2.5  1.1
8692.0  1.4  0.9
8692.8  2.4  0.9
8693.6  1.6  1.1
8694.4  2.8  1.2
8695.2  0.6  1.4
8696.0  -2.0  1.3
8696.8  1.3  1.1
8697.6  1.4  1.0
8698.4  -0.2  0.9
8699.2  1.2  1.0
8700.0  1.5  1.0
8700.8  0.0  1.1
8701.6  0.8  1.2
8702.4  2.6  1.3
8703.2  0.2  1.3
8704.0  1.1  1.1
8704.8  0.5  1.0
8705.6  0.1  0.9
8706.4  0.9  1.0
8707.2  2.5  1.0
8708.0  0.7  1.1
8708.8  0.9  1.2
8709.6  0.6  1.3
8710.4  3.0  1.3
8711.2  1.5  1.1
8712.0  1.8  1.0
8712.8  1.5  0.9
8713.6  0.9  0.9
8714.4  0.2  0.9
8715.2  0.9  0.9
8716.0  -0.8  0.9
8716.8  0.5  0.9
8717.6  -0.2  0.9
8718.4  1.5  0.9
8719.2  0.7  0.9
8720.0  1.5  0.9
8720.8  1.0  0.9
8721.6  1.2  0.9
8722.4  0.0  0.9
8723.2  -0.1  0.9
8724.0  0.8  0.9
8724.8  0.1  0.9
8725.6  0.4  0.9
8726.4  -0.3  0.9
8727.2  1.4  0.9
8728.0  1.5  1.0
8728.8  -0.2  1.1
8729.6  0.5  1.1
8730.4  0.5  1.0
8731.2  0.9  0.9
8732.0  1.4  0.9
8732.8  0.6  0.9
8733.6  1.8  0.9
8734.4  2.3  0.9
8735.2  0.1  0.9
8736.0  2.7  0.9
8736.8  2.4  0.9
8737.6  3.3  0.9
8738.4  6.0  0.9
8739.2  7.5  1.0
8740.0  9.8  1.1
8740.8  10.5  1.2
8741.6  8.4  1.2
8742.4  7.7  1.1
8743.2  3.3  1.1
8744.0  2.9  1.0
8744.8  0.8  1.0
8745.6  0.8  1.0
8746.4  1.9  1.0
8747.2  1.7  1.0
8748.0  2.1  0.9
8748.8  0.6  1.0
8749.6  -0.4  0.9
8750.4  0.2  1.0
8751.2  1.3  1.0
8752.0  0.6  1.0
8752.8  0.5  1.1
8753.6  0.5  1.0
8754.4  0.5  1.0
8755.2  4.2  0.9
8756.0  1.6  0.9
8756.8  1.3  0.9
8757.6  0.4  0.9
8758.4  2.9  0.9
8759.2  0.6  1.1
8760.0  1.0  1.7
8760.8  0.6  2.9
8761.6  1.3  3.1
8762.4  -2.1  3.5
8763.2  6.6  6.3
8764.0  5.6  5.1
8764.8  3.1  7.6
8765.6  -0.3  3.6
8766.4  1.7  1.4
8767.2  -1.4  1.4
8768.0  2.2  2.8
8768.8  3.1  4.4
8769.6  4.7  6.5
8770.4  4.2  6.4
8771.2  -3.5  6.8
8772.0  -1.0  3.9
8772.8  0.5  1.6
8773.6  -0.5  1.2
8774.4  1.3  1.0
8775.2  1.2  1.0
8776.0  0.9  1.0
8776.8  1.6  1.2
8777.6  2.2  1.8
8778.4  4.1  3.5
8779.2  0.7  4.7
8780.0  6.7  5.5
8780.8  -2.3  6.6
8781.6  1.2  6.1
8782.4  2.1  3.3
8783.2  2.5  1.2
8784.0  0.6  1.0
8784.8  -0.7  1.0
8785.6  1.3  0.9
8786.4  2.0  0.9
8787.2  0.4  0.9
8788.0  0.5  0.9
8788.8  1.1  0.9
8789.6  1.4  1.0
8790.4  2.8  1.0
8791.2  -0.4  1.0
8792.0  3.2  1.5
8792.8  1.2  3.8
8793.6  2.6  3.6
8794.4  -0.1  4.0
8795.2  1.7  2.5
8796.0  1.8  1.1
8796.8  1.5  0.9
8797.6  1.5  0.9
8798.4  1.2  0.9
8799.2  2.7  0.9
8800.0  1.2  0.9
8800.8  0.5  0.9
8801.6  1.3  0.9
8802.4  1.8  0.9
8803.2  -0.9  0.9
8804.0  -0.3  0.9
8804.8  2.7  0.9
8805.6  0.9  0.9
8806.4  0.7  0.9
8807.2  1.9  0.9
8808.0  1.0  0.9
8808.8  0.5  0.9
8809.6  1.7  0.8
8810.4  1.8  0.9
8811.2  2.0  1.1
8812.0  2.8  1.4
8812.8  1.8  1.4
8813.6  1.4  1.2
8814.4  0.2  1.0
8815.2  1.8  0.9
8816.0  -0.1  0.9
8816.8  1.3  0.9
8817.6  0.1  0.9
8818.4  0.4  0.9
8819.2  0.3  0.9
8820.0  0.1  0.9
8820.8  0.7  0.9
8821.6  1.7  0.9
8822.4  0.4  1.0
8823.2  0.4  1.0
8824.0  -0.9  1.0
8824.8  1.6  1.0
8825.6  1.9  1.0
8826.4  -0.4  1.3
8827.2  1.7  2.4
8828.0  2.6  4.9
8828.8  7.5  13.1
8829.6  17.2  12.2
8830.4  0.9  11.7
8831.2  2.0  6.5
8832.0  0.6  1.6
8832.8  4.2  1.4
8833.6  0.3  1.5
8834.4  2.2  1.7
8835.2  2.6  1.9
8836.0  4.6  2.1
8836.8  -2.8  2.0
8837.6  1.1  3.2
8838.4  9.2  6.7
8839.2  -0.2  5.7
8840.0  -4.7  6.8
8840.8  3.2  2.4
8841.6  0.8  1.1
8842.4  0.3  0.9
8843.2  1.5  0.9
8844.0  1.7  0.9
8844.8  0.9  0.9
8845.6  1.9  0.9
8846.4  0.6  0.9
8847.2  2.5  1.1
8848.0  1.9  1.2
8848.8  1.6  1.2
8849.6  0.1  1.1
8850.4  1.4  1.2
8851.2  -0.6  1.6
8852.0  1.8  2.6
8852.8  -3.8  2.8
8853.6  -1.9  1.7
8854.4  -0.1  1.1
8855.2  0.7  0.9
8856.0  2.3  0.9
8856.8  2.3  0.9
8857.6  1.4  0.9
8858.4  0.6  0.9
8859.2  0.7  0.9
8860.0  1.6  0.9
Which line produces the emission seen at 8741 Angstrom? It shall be Hbeta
